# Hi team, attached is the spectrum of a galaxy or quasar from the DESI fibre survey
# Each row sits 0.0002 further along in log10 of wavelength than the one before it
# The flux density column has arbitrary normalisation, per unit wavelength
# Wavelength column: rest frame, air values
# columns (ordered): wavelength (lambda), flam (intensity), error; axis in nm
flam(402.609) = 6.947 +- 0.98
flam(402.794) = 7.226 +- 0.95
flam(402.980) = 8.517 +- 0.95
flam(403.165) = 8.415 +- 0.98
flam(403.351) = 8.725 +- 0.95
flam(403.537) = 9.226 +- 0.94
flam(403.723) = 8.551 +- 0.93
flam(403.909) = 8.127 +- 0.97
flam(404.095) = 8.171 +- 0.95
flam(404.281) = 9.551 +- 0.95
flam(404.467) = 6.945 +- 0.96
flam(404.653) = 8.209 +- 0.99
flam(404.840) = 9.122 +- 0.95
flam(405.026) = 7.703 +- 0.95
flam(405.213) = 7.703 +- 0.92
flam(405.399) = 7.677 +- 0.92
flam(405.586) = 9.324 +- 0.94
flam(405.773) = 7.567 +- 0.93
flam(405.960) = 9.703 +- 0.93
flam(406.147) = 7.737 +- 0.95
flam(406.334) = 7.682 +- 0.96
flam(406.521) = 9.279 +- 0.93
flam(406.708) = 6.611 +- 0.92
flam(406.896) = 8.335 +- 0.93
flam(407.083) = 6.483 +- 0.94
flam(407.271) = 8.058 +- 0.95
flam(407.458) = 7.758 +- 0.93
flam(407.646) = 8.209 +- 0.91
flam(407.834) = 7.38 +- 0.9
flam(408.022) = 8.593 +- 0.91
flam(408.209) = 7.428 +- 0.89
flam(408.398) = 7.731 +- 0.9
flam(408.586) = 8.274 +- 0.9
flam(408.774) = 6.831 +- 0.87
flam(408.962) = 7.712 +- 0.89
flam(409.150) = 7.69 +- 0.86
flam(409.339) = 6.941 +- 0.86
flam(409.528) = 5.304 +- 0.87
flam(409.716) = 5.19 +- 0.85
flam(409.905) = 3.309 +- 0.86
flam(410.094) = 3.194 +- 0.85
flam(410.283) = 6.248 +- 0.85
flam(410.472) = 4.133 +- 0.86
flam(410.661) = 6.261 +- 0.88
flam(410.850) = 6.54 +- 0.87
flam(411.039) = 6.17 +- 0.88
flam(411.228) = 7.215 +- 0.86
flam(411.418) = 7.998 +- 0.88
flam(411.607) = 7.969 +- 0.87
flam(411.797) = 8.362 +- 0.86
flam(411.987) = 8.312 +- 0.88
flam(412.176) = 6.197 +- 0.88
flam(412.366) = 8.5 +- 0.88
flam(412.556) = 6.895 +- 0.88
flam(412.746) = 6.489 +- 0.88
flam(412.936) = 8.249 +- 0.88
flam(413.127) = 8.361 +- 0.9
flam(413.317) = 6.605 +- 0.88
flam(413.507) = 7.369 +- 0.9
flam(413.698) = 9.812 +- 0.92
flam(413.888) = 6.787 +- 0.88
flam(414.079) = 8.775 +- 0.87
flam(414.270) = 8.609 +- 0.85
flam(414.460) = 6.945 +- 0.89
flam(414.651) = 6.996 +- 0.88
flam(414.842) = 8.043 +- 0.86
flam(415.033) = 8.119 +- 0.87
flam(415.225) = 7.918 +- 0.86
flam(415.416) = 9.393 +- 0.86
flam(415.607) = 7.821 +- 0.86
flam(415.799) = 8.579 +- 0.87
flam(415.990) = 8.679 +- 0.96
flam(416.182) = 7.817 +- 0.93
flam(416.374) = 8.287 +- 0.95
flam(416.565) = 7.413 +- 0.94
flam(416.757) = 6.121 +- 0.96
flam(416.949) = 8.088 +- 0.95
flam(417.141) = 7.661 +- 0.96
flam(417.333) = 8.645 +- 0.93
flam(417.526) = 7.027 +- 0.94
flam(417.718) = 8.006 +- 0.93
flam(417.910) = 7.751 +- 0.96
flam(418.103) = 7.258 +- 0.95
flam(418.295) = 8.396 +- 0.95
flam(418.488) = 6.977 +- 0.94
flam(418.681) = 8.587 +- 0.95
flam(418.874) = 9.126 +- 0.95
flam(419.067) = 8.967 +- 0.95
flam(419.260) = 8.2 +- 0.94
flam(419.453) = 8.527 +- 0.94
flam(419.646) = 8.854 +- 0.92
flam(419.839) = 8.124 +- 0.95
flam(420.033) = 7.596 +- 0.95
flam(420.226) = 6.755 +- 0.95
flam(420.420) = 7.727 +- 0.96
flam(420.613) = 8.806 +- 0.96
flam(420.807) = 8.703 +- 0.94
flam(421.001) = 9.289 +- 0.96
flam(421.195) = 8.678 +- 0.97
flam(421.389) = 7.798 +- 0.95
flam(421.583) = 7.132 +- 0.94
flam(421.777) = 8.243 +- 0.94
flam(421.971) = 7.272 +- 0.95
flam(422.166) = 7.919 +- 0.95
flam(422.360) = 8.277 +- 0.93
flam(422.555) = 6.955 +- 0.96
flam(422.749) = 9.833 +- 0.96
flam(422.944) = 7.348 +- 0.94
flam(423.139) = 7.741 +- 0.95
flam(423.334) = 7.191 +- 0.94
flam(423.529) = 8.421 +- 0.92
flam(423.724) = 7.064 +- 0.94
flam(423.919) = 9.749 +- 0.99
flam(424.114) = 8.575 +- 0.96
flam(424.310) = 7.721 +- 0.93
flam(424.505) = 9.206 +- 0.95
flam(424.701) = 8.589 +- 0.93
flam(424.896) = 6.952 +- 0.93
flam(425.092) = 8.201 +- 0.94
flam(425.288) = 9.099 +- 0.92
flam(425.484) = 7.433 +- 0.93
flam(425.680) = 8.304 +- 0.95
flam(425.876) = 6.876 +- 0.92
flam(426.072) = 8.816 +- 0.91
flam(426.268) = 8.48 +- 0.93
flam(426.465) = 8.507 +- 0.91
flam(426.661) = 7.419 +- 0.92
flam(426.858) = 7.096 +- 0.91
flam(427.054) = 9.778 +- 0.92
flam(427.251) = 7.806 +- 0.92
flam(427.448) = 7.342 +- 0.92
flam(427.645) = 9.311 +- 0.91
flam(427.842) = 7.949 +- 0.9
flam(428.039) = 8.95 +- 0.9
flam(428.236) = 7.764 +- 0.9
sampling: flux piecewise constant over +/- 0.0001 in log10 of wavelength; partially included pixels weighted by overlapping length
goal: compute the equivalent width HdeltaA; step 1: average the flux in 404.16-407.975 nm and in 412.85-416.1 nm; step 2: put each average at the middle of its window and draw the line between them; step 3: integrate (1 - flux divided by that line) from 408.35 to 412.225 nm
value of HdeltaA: 0.73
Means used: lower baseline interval 8.06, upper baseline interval 8.06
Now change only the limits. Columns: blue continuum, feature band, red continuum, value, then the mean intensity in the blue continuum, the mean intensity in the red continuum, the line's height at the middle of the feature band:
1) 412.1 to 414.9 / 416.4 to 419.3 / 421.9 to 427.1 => -0.02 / 7.65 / 8.09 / 7.82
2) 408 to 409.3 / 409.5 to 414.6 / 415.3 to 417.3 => 0.60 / 7.67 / 8.01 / 7.82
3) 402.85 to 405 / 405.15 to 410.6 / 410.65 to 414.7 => 0.61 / 8.46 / 7.55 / 8.05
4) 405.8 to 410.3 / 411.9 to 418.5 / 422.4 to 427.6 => -0.21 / 7.17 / 8.11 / 7.57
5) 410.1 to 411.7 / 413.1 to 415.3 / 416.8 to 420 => -0.22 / 6.38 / 8.09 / 7.13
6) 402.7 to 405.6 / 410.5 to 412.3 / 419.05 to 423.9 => 0.23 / 8.3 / 8.07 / 8.2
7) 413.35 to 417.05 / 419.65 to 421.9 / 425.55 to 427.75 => -0.01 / 7.95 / 8.15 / 8.05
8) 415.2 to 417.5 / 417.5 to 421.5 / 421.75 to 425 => -0.07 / 8.01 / 8.06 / 8.03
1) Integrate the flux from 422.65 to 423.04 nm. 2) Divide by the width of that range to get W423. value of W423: 8.59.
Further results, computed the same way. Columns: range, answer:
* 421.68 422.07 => 7.75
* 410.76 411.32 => 6.65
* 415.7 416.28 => 8.35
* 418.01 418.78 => 7.81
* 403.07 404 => 8.61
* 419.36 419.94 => 8.49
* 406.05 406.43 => 7.74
